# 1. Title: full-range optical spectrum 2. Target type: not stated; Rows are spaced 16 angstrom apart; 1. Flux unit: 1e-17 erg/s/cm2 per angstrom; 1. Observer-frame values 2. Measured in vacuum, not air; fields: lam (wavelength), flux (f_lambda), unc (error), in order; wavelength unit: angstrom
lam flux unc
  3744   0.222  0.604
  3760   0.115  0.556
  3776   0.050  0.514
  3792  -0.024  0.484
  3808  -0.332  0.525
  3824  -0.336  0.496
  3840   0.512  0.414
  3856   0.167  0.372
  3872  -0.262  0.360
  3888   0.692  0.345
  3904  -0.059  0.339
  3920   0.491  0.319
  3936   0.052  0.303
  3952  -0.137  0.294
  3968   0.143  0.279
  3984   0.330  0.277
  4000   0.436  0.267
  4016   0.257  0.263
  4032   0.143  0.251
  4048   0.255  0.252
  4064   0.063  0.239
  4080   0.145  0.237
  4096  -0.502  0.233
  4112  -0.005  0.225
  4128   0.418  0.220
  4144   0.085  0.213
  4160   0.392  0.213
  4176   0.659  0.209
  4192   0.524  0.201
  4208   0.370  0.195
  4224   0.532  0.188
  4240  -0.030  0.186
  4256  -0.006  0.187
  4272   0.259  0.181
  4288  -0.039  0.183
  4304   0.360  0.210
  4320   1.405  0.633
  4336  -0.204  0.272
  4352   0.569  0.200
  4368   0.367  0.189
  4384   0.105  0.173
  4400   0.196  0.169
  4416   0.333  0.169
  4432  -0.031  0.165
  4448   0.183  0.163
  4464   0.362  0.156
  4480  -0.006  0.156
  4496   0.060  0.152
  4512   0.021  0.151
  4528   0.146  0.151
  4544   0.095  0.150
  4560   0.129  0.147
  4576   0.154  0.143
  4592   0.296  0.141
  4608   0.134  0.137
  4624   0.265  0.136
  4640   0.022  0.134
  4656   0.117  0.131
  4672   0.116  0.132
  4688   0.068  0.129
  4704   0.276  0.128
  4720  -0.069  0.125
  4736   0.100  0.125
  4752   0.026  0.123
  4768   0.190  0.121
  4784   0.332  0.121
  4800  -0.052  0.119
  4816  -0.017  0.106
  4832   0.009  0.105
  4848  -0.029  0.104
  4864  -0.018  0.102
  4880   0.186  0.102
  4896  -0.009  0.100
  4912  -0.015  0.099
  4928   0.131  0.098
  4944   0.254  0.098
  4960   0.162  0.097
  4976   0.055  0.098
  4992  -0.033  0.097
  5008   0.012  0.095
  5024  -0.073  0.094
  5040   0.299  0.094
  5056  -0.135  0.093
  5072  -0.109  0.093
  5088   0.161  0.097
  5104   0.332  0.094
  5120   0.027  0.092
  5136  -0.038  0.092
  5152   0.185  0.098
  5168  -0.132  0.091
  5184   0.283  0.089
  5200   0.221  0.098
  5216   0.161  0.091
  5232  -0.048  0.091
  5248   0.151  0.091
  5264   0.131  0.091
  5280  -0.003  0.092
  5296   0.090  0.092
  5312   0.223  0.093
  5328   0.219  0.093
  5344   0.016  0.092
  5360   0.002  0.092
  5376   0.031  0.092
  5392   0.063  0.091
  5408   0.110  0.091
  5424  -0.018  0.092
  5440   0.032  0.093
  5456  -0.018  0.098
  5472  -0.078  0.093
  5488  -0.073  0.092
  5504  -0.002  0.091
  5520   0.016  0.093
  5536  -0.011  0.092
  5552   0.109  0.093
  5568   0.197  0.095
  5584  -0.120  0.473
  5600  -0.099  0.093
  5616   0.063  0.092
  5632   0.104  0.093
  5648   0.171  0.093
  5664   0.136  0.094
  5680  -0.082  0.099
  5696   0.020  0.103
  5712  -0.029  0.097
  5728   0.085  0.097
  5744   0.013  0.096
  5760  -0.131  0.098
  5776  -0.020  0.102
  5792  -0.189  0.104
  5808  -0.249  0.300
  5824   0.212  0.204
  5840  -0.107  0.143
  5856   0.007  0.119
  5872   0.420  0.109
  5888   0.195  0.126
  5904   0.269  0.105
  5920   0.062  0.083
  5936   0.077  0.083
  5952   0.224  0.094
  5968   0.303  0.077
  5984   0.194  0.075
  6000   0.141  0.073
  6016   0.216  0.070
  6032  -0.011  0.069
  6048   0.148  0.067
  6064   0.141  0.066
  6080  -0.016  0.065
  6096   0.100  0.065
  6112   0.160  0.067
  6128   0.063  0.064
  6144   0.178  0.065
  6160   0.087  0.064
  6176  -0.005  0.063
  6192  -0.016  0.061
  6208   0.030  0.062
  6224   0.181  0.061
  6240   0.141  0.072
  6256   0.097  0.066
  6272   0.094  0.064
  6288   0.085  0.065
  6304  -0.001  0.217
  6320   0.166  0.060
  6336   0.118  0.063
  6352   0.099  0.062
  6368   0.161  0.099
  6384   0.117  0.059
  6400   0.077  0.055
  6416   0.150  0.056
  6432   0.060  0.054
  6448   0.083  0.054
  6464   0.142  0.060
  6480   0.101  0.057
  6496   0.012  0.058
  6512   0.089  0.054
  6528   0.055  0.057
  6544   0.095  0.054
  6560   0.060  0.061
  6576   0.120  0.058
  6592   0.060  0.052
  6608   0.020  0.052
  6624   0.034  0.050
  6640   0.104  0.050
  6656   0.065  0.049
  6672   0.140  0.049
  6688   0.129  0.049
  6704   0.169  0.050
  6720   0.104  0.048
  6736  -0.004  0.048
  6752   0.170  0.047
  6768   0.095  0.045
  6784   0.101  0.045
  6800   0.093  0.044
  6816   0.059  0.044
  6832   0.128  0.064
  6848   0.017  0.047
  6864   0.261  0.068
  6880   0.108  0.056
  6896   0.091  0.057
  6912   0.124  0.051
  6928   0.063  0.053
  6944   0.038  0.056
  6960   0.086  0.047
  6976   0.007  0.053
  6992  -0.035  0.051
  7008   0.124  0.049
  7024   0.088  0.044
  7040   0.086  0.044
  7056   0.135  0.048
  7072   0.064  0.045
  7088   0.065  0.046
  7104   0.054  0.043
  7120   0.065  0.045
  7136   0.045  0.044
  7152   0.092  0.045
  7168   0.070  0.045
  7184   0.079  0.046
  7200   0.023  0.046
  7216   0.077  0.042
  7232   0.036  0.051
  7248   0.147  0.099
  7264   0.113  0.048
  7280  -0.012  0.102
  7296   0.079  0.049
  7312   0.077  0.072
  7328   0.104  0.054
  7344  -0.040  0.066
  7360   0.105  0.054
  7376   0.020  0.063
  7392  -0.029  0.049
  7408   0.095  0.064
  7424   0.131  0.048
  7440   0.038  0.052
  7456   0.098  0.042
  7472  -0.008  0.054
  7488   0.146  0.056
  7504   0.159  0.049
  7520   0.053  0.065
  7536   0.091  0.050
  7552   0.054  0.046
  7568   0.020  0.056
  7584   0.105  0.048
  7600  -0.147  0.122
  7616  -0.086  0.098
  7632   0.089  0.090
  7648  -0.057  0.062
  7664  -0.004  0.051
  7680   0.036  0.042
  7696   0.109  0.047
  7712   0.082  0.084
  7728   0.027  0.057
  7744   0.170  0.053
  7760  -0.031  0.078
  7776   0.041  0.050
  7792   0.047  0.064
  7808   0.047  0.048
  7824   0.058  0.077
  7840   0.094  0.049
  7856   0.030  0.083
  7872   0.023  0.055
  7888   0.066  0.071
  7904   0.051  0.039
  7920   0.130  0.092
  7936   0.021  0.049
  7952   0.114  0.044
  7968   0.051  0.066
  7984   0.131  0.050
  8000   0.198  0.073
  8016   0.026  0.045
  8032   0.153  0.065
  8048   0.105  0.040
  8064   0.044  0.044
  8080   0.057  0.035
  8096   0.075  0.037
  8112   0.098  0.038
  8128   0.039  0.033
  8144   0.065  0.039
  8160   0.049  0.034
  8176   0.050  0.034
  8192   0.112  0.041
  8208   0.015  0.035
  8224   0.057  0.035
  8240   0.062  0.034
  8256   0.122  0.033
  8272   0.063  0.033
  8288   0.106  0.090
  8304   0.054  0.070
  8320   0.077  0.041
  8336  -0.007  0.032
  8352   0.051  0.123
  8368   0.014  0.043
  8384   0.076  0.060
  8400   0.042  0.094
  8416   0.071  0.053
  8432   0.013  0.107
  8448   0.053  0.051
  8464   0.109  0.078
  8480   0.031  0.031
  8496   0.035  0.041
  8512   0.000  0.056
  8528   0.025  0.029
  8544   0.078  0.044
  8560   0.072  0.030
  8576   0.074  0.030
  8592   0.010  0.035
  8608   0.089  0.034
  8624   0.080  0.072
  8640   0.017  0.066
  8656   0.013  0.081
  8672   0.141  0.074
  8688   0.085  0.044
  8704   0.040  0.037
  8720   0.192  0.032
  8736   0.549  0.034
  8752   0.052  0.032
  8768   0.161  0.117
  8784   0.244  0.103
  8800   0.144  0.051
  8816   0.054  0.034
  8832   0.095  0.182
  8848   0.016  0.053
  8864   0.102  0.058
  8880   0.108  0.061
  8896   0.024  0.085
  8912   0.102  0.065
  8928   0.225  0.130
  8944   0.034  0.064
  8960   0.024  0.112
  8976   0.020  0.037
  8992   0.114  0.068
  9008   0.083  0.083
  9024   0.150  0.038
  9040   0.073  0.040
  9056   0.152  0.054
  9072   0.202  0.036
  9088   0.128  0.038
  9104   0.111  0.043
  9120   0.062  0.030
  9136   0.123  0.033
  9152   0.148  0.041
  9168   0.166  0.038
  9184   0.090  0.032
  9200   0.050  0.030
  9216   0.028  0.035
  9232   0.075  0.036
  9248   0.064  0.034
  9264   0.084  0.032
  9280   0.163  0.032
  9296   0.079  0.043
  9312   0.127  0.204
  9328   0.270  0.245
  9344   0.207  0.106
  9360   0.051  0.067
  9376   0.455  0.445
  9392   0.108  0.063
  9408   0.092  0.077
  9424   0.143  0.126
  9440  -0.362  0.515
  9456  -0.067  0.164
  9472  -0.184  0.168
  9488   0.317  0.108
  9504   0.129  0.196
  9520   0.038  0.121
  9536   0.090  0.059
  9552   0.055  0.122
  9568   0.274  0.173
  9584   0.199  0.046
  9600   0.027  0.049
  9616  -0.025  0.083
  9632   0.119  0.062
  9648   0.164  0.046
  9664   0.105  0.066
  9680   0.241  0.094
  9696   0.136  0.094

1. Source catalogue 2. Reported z 1.342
